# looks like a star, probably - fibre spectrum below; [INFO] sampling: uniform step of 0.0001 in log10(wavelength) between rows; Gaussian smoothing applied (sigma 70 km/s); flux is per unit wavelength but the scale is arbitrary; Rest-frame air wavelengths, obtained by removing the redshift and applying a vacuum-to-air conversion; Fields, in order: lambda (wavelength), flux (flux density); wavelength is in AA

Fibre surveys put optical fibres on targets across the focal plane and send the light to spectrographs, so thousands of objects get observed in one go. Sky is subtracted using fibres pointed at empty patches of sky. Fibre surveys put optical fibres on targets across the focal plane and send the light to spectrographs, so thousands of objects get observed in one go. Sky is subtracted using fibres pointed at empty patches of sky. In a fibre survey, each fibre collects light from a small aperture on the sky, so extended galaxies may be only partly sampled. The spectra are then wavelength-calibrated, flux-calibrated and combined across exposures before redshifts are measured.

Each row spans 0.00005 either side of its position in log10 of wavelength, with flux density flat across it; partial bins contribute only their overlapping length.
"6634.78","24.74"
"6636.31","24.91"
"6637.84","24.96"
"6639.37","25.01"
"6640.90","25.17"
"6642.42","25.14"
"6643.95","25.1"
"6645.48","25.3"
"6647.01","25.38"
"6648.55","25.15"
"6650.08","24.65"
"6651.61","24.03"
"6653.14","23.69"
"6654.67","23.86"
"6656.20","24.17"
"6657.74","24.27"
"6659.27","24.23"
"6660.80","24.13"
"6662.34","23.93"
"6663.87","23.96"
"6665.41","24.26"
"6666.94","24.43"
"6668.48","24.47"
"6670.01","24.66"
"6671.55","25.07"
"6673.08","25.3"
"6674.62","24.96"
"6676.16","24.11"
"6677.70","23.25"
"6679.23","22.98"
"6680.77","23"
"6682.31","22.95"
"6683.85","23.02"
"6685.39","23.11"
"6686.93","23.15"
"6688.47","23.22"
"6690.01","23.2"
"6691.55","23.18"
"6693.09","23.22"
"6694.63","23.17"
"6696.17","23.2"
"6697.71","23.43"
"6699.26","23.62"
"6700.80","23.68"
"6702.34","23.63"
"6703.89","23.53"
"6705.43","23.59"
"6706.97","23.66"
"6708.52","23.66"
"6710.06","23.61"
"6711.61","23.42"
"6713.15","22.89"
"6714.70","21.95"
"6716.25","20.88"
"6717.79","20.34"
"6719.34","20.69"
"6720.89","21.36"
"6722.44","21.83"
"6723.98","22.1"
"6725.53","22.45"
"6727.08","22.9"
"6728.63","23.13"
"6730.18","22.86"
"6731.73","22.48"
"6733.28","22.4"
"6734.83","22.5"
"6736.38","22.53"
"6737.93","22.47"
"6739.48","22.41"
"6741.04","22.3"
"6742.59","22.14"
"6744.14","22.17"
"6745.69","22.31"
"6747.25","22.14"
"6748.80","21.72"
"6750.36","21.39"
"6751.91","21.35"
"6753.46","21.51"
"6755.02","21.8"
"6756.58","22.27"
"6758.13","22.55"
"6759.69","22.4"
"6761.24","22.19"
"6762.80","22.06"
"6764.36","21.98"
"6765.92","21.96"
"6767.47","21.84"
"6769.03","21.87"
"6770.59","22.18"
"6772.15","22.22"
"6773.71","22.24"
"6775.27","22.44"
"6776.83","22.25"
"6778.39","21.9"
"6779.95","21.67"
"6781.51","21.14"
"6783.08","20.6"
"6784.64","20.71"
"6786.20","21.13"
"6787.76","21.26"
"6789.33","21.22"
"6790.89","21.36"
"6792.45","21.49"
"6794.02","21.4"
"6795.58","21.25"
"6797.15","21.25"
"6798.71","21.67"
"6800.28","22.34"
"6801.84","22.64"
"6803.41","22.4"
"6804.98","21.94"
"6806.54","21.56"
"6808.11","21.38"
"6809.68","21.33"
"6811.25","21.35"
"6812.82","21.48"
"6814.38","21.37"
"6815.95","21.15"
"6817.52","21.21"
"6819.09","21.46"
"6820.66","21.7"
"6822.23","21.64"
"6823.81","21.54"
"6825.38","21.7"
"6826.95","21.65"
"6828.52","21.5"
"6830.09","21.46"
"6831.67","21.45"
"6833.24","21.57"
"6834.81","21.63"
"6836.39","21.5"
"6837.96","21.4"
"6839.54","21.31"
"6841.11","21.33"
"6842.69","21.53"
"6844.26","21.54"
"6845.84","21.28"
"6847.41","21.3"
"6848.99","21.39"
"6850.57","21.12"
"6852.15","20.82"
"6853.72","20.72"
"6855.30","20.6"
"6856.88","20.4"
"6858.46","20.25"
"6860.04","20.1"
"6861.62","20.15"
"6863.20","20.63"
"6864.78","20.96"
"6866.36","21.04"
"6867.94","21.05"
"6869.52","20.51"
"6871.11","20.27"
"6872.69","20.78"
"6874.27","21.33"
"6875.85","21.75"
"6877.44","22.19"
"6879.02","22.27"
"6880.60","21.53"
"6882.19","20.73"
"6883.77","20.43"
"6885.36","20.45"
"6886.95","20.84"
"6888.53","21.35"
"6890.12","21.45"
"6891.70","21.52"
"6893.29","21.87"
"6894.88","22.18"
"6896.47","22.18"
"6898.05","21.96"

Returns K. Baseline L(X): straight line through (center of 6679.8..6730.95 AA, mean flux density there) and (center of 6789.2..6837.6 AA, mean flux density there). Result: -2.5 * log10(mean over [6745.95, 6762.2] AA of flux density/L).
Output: 0.016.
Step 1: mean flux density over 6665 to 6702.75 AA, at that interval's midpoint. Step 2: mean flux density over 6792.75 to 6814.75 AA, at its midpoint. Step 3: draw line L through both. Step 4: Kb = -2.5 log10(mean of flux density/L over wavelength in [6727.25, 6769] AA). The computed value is 0.02 mag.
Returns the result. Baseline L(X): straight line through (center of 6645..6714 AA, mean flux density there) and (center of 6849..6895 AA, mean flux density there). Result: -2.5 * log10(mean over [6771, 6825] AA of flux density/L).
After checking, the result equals 0.03 mag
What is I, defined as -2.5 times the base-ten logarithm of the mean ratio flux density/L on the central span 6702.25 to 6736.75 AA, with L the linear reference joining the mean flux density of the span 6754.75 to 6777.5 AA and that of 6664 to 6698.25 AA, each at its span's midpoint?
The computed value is 0.02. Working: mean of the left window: 23.7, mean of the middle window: 22.5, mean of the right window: 22.2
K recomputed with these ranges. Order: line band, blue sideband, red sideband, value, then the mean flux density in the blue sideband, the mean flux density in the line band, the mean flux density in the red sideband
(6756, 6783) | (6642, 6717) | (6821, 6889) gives 0.02 mag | 23.8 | 22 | 21.1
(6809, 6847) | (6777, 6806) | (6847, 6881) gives -0.01 mag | 21.5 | 21.5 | 21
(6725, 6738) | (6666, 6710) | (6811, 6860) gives 0.01 mag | 23.7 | 22.6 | 21.3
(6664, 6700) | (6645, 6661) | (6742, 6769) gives 0.00 mag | 24.4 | 23.7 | 22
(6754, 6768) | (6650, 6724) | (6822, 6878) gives 0.01 mag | 23.4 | 22.1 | 21.1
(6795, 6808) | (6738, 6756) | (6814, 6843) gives -0.01 mag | 21.9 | 21.9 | 21.5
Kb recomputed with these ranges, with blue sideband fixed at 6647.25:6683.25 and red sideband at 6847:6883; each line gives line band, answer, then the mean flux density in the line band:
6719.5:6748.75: 0.04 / 22.3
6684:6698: 0.03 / 23.2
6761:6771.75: 0.03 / 22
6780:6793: 0.05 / 21.1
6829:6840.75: 0.00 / 21.5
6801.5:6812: 0.01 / 21.8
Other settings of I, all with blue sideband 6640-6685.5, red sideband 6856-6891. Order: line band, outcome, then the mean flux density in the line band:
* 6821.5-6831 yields 0.01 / 21.6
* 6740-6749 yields 0.04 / 22.2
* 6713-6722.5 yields 0.10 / 21.3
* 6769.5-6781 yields 0.02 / 22.1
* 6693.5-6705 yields 0.01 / 23.5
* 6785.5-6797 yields 0.05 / 21.3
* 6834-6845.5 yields 0.00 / 21.5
